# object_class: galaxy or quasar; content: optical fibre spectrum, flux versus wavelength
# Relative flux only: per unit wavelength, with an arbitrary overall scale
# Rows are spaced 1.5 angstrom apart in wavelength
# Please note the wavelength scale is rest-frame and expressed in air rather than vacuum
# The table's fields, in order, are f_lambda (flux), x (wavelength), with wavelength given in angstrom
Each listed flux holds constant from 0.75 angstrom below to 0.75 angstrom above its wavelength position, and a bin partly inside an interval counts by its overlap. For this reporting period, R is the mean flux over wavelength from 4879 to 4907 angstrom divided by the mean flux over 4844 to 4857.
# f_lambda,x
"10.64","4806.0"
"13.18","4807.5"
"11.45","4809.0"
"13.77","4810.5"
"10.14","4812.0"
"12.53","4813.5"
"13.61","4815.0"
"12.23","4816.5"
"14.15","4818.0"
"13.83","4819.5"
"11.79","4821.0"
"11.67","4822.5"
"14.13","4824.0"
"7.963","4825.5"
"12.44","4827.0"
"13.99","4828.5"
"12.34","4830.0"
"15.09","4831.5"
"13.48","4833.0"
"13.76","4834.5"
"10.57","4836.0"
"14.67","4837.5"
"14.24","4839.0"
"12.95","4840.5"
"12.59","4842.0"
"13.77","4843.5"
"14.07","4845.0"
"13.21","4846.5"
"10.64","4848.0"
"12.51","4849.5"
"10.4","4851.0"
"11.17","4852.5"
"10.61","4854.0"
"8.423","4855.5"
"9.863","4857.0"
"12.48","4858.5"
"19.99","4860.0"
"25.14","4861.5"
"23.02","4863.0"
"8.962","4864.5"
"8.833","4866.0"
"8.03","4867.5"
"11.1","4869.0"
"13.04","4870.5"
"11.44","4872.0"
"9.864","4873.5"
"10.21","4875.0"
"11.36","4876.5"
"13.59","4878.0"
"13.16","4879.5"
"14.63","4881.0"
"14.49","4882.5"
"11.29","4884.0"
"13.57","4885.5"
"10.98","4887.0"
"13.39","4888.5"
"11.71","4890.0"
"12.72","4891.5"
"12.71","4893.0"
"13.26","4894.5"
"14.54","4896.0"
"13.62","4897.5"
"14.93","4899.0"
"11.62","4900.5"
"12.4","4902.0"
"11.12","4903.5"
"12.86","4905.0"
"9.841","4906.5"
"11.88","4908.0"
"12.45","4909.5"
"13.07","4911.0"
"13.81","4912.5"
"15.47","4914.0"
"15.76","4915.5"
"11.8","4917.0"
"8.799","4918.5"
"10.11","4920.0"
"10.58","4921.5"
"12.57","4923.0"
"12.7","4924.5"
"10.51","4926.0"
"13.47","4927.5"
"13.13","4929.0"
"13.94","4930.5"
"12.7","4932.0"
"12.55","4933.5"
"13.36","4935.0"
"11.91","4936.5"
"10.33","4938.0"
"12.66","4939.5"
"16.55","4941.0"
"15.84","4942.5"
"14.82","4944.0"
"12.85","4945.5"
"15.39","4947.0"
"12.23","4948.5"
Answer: 1.13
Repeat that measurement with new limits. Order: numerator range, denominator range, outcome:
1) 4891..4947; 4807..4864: 0.97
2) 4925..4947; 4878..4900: 1.00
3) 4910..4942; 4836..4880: 1.00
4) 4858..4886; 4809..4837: 1.06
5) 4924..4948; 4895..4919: 1.04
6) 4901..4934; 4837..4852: 0.96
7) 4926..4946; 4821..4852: 1.05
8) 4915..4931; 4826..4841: 0.91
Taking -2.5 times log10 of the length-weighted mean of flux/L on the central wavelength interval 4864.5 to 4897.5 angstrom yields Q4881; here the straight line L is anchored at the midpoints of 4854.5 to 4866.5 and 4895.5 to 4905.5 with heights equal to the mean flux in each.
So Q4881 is 0.141 mag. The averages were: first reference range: 14.6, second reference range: 13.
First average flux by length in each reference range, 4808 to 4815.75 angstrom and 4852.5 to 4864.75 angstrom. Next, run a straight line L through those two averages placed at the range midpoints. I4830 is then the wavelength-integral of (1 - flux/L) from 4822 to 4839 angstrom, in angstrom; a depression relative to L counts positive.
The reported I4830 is 0.7 angstrom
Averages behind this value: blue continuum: 12.3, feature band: 12.8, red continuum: 14.8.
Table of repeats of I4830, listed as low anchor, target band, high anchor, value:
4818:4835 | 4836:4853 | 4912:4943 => 0.2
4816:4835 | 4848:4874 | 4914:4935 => 0.1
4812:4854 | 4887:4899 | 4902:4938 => -0.7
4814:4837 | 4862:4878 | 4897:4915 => 1.1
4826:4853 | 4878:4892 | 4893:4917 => 0.1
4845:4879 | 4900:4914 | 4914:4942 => 0.2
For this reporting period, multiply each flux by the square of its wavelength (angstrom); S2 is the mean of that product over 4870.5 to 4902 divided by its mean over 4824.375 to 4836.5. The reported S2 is 1.0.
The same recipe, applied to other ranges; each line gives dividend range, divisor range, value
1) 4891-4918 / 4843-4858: 1.16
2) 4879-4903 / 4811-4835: 1.06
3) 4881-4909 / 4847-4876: 1.03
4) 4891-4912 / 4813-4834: 1.02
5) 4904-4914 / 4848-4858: 1.21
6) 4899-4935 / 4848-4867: 0.96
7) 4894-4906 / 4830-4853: 1.03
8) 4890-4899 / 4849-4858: 1.29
